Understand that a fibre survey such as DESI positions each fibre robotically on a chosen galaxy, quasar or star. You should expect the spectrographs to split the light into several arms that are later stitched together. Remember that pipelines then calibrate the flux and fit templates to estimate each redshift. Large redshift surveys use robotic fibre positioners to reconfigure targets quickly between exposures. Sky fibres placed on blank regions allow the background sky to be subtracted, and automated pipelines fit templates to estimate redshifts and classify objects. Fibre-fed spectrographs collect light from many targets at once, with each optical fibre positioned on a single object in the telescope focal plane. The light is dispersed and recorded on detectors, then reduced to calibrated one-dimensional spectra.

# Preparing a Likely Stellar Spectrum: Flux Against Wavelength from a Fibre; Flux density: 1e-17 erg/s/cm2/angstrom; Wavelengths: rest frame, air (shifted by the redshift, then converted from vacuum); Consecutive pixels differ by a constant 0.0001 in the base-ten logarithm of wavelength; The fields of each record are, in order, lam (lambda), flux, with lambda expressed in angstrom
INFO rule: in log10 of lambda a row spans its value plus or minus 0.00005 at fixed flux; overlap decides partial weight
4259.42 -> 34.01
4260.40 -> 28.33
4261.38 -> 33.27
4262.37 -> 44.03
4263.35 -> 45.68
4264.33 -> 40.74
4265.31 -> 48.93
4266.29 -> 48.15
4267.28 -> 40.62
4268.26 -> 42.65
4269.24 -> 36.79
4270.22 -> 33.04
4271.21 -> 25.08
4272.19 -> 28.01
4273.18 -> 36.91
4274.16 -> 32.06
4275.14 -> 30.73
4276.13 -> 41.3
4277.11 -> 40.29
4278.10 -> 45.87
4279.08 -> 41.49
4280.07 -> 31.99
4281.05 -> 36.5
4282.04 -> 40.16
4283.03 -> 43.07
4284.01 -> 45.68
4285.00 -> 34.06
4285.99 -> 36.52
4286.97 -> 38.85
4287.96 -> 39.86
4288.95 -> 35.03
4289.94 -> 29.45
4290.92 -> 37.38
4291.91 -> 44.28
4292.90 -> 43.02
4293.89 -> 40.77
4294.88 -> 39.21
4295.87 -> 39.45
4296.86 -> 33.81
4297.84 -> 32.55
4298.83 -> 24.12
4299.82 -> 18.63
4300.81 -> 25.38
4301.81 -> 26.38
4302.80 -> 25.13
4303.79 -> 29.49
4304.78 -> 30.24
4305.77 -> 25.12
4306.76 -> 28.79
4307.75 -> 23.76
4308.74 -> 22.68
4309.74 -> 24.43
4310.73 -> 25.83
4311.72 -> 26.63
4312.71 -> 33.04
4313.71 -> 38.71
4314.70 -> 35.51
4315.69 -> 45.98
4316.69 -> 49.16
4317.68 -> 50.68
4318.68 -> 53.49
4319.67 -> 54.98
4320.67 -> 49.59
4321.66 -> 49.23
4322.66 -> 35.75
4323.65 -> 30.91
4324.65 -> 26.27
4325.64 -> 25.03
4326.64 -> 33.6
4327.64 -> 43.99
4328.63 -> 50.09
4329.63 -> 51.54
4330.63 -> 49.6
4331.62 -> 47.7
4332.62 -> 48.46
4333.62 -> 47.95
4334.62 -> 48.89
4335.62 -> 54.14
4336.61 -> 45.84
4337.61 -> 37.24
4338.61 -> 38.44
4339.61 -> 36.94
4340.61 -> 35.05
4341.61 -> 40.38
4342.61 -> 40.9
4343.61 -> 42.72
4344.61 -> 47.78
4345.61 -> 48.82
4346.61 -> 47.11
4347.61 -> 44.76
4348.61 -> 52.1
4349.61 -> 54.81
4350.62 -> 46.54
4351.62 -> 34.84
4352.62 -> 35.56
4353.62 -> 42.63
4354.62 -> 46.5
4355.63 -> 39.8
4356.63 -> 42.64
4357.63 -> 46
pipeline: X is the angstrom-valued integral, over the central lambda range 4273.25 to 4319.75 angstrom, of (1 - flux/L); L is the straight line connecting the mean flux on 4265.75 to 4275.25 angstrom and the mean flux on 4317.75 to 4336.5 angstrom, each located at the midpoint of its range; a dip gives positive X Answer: 5.0 angstrom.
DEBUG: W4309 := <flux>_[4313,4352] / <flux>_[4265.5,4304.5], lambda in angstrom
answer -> 1.2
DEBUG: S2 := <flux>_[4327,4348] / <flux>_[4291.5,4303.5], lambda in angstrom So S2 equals 1.38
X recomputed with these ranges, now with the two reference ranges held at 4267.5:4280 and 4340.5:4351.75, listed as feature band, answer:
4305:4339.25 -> 2.18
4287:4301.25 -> 1.47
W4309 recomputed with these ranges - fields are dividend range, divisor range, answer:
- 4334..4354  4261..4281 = 1.14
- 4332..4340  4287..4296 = 1.16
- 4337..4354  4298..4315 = 1.57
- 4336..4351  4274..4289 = 1.14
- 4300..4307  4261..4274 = 0.69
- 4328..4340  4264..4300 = 1.24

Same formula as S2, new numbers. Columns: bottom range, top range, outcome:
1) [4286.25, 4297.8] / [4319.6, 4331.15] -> 1.08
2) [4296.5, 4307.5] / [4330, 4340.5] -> 1.67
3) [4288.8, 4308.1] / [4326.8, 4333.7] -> 1.51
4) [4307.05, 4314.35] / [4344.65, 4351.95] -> 1.69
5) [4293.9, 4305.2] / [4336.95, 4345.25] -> 1.34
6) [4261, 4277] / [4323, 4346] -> 1.11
